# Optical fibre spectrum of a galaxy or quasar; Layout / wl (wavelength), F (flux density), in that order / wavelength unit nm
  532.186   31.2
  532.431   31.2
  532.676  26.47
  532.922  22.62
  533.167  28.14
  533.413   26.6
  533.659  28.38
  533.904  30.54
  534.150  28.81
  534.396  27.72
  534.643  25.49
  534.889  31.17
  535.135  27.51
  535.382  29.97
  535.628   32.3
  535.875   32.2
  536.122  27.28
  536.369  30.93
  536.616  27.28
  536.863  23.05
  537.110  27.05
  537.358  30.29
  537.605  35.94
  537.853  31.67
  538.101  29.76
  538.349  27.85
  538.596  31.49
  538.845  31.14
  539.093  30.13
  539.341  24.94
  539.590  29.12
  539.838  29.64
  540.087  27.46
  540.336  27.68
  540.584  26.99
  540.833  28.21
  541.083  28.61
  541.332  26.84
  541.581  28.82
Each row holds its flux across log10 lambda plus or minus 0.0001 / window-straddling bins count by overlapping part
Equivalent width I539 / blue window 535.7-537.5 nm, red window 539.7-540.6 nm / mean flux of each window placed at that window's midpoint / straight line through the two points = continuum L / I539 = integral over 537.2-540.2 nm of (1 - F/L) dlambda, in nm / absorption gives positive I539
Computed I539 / -0.18 nm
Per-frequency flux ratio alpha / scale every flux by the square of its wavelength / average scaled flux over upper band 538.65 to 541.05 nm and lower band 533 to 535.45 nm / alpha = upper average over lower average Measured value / 1.03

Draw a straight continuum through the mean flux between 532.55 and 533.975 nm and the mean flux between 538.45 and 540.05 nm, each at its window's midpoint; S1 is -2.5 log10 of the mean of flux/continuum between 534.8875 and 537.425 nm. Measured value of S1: -0.03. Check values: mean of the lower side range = 27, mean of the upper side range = 29.3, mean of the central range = 28.9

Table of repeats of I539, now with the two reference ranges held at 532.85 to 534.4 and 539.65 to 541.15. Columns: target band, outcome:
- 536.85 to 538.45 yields -0.108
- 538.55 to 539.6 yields -0.045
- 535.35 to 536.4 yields -0.102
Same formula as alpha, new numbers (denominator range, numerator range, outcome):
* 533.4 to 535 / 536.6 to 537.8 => 1.03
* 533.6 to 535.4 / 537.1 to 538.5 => 1.09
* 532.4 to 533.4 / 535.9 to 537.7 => 1.10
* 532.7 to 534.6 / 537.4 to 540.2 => 1.11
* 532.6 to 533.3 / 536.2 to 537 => 1.07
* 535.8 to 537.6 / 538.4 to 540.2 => 1.02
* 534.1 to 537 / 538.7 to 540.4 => 1.02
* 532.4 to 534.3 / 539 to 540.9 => 1.04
